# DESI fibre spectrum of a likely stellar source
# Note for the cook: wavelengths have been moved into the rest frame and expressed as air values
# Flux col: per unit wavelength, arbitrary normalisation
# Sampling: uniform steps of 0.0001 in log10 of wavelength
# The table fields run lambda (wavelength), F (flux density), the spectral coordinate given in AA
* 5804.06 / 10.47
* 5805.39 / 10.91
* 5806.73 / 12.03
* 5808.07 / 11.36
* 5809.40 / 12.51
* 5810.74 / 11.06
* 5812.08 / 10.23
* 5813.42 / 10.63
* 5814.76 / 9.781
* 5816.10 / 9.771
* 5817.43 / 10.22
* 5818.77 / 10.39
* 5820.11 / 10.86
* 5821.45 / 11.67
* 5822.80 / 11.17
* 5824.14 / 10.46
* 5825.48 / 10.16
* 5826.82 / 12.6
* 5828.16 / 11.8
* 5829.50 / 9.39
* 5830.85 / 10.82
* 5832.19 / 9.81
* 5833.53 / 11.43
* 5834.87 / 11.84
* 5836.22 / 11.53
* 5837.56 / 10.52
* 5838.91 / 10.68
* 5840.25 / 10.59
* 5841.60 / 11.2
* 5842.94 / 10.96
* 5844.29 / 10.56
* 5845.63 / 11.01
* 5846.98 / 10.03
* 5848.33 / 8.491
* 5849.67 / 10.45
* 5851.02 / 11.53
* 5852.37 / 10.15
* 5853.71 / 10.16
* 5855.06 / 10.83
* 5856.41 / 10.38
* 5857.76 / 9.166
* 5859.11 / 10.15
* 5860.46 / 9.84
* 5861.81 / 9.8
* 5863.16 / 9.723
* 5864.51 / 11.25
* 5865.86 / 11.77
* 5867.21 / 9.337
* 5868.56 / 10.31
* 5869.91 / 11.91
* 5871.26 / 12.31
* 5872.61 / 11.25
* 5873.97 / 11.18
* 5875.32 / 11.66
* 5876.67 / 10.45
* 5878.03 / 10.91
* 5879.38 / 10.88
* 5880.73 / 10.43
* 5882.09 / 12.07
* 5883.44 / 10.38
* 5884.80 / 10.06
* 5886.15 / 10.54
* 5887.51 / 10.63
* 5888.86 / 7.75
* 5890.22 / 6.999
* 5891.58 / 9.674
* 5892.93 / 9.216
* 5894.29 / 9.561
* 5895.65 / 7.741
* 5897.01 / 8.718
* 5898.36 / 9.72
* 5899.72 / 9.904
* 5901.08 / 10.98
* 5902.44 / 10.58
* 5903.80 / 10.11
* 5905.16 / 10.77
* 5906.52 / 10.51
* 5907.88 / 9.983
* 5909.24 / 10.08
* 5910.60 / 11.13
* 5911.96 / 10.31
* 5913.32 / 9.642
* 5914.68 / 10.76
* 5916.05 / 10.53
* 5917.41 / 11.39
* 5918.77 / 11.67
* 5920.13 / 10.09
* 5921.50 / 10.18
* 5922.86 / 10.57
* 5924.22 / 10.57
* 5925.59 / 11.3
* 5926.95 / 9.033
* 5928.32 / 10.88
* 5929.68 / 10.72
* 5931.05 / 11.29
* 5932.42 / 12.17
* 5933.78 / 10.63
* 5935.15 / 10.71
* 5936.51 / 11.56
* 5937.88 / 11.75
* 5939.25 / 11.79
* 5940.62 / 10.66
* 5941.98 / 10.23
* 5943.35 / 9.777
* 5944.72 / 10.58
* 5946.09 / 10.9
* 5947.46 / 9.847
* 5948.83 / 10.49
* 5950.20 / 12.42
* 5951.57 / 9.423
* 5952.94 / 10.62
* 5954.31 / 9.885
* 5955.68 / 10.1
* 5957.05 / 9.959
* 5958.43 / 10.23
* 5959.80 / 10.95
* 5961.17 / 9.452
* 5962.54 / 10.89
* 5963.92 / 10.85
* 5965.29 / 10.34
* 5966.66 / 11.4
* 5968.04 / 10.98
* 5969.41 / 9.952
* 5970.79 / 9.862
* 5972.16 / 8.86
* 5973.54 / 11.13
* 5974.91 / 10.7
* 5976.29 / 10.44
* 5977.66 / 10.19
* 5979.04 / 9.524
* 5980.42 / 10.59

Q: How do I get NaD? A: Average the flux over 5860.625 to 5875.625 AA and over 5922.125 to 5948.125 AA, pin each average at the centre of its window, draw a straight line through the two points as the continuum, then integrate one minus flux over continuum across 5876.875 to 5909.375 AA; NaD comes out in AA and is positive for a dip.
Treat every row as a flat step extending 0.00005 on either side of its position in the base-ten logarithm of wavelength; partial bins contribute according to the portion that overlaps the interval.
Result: 2.8 AA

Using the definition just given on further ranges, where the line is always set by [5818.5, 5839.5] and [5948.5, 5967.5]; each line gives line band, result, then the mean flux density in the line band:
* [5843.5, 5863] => 1.25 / 10.2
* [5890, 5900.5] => 1.64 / 9.05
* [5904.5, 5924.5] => 0.21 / 10.5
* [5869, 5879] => -0.50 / 11.3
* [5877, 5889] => 0.27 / 10.5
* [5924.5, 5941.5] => -0.69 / 11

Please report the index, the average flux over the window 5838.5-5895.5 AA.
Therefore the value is 10.4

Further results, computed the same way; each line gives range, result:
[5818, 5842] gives 10.9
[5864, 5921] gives 10.4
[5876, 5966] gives 10.4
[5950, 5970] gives 10.5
